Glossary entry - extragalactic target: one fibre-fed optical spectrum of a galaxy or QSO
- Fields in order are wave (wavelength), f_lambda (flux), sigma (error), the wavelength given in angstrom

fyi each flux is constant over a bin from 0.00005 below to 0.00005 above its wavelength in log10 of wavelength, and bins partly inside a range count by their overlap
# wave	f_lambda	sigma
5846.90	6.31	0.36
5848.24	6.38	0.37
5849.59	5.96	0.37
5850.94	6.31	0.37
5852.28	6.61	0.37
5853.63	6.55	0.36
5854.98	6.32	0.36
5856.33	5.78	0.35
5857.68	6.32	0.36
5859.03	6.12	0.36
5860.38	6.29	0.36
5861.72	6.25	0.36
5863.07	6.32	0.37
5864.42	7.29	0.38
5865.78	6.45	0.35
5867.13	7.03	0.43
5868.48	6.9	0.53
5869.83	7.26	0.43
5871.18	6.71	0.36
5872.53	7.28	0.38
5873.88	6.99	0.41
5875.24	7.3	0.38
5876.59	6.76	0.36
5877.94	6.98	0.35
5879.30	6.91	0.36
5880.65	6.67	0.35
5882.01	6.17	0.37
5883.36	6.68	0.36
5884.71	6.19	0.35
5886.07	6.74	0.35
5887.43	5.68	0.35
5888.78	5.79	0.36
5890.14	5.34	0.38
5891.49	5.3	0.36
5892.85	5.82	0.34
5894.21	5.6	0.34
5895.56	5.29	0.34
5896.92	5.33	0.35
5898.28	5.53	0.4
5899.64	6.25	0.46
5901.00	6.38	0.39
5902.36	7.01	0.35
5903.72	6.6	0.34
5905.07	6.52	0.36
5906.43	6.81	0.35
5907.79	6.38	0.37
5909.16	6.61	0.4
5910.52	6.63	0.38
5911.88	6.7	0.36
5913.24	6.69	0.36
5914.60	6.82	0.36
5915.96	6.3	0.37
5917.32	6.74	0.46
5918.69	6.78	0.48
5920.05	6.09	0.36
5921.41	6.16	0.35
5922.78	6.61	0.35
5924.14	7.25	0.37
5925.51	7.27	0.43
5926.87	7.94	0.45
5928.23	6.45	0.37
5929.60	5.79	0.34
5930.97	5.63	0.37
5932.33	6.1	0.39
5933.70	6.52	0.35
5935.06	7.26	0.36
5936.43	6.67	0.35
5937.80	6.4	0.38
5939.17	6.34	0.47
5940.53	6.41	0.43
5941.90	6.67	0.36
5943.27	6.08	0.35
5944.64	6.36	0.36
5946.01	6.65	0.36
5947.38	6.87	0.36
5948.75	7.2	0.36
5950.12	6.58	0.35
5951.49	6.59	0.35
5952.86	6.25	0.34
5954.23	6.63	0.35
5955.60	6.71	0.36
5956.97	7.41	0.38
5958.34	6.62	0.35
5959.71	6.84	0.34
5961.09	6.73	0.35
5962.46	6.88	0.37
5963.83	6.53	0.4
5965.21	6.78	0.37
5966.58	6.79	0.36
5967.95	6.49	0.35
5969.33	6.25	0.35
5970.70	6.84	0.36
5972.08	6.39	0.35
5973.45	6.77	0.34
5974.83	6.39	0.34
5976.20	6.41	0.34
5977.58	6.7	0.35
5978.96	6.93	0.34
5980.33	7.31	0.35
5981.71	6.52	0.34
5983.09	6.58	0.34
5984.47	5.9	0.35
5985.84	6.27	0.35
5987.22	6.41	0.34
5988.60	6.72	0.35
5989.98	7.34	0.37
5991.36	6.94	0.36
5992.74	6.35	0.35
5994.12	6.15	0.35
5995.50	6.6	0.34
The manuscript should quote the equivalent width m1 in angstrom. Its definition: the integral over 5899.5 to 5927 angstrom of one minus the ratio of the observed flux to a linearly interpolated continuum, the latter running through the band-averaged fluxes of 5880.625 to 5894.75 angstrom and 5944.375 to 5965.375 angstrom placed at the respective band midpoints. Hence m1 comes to -1.8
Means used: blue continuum 5.97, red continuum 6.73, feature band 6.68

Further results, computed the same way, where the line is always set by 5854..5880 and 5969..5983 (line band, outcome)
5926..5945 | 0.5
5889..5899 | 1.8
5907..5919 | 0.1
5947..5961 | -0.2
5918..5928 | -0.3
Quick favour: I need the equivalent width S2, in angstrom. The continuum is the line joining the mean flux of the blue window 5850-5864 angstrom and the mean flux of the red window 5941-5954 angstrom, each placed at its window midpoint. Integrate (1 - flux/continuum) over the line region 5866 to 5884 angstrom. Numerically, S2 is -1.5 angstrom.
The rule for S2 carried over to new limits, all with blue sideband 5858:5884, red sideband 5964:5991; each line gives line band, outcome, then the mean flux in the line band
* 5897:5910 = 0.6 angstrom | 6.4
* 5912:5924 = 0.2 angstrom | 6.57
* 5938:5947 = 0.3 angstrom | 6.43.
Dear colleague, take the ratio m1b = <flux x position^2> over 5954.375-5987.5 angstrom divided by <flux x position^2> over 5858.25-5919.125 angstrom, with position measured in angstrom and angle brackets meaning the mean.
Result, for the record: 1.06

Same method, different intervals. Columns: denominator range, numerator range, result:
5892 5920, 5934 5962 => 1.07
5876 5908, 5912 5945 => 1.07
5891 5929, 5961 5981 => 1.06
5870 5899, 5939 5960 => 1.09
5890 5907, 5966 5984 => 1.13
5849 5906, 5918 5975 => 1.06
